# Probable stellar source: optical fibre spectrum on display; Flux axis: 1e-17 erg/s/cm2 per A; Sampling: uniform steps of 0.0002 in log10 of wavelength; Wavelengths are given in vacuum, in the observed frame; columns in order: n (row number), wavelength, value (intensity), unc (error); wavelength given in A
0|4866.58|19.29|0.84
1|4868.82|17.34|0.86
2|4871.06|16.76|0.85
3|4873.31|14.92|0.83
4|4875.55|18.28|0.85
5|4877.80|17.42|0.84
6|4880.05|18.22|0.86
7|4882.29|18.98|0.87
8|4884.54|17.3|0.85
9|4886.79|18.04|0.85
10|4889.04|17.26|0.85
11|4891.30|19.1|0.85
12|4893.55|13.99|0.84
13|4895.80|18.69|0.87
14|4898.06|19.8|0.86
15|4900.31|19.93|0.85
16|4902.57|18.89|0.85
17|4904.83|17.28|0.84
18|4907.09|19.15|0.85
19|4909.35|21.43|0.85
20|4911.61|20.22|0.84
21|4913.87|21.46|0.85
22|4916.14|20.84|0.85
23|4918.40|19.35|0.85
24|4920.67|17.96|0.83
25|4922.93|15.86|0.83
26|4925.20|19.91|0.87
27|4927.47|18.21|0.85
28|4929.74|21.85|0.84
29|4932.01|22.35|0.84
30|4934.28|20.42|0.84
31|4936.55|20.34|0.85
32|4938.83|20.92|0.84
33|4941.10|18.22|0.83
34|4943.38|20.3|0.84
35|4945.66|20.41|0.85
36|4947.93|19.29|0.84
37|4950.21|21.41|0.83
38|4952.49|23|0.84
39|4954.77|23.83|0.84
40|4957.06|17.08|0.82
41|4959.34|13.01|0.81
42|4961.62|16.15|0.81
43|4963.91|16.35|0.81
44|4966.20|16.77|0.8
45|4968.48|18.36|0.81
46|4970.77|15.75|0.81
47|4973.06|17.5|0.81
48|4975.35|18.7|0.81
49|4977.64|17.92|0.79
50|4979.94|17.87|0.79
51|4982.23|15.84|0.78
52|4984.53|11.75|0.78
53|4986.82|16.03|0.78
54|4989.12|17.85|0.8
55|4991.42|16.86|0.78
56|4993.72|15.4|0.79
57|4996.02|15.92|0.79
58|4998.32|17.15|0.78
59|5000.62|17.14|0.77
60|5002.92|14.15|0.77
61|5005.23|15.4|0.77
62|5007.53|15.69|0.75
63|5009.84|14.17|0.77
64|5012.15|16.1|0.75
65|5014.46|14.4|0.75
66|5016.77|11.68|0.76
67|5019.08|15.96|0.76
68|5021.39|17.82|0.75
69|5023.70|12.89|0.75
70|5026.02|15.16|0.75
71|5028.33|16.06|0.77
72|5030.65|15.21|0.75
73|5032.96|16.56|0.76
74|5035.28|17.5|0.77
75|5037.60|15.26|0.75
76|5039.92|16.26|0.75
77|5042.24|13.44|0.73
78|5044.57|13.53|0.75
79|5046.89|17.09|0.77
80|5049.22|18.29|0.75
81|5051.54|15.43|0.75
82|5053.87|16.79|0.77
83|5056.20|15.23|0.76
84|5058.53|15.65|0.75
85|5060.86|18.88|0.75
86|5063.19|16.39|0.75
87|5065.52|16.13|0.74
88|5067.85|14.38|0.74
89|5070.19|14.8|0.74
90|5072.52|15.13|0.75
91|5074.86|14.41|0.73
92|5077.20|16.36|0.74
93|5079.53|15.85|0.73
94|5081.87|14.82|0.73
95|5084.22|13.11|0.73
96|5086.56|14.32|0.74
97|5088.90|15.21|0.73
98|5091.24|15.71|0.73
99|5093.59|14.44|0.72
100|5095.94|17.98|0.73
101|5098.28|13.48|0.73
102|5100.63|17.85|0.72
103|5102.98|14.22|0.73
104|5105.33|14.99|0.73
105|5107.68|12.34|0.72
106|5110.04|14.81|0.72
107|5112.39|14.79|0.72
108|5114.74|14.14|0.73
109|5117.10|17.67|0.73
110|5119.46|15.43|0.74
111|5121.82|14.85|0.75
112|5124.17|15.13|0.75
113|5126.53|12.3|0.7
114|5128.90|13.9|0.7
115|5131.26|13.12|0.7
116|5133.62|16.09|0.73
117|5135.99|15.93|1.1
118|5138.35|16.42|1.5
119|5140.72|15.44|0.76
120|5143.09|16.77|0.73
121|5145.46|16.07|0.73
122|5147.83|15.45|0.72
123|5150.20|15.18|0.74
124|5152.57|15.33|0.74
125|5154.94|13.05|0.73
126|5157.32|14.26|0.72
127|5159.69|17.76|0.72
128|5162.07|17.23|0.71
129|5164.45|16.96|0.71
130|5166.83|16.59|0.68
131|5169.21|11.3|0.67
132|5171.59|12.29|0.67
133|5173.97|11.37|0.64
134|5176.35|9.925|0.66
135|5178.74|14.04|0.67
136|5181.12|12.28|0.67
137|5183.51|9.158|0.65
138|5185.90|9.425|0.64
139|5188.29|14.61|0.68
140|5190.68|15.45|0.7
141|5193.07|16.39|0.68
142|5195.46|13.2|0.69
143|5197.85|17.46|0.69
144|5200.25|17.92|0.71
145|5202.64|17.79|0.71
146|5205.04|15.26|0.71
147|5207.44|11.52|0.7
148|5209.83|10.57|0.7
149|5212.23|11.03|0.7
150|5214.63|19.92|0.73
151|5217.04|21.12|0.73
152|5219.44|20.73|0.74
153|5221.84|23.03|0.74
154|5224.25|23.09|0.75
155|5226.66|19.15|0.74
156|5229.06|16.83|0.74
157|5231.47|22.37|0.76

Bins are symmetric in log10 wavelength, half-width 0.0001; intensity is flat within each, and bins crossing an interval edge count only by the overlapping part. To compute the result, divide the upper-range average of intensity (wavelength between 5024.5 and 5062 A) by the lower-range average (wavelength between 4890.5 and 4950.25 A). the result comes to 0.8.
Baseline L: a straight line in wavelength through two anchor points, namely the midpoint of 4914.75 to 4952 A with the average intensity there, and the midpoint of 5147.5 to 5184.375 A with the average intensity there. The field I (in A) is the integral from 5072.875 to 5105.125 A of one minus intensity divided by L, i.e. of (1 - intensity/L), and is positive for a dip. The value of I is 1.4 A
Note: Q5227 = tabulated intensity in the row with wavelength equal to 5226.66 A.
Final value 19.15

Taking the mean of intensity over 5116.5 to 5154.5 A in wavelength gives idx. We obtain 15.2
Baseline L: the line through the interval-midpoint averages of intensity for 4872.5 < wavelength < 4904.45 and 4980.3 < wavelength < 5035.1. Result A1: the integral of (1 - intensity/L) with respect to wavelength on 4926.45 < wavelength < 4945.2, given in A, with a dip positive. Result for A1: -3.7 A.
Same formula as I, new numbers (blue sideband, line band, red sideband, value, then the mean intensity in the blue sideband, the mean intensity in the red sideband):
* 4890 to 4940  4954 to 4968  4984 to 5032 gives 0.3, 19.4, 15.4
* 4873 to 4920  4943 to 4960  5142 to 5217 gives -2.0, 18.7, 14.5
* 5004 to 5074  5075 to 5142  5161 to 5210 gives -1.1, 15.6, 13.9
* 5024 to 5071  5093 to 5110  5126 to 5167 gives 0.6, 15.9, 15.5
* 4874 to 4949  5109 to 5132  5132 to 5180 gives 1.2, 19.1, 14.9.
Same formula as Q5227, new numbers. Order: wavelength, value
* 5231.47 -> 22.37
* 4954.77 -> 23.83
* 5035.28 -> 17.5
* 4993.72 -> 15.4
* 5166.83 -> 16.59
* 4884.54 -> 17.3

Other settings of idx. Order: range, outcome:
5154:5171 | 15.2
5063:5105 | 15.2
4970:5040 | 15.9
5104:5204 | 14.6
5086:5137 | 14.9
